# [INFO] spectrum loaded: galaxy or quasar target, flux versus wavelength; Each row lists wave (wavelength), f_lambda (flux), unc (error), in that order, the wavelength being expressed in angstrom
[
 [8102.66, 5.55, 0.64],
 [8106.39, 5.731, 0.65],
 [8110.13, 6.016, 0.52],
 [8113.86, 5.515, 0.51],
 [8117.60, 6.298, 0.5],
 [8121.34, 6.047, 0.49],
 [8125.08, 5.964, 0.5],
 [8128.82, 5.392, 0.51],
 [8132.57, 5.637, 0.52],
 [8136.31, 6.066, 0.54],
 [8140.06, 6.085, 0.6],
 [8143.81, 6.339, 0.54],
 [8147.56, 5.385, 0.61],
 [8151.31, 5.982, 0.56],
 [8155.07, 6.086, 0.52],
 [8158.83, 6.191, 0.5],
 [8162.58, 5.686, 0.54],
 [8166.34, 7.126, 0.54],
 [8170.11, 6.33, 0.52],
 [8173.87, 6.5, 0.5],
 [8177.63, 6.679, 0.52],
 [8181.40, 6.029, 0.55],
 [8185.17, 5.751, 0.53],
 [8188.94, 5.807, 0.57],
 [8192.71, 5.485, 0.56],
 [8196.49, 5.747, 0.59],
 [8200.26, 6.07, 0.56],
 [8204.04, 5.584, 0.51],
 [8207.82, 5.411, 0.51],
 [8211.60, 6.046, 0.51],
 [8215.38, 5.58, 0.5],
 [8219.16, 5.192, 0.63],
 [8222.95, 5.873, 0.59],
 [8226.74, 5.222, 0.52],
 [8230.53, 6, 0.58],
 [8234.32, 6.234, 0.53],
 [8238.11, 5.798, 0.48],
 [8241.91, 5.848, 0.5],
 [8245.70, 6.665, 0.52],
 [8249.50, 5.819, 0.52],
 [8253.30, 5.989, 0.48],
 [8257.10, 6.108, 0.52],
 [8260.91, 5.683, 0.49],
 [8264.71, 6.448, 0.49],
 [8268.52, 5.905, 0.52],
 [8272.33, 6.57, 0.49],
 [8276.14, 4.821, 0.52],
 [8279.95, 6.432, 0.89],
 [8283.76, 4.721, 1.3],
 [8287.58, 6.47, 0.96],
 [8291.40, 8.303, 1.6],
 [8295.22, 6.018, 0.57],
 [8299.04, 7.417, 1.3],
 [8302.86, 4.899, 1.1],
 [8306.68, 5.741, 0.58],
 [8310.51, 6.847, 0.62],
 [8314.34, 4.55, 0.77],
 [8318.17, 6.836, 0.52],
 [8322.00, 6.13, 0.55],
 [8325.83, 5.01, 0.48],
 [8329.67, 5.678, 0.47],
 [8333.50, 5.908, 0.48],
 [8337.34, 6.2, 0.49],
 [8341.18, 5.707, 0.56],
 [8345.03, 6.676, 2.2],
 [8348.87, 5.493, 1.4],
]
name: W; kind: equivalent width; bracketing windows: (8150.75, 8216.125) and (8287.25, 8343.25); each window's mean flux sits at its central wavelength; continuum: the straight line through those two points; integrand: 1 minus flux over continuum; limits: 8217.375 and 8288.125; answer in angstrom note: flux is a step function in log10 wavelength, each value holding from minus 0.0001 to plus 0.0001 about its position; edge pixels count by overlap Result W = 2.18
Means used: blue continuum 6.01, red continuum 6.1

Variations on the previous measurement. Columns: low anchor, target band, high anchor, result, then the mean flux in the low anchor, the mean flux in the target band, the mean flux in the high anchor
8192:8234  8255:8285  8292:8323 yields 0.5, 5.68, 5.86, 6.15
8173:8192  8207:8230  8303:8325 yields 1.7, 6.09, 5.59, 5.88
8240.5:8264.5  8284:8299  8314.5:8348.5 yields -1.9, 6.05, 6.74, 5.92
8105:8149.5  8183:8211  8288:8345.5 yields 1.2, 5.87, 5.71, 6.12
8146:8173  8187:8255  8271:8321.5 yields 3.7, 6.13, 5.8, 6.12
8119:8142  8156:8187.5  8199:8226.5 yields -2.8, 5.88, 6.27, 5.64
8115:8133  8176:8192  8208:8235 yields -0.7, 5.87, 6.01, 5.69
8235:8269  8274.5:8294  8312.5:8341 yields -0.8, 6.04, 6.16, 5.76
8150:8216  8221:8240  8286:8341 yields 0.7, 6.01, 5.82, 6.13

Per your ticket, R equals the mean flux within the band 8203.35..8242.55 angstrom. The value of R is 5.71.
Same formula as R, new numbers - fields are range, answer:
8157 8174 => 6.35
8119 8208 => 5.99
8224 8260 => 5.95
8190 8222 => 5.65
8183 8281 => 5.85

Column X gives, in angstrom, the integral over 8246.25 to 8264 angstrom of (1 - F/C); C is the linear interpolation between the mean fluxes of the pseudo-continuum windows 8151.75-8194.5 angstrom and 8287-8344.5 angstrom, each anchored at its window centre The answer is 0.4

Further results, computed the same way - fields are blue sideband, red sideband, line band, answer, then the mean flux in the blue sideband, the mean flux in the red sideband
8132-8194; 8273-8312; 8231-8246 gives 0.2 angstrom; 6.08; 6.17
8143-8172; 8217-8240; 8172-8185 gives -0.7 angstrom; 6.13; 5.72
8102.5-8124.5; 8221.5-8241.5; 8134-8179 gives -2.5 angstrom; 5.89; 5.82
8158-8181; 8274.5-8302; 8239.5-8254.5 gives 0.6 angstrom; 6.41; 6.27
